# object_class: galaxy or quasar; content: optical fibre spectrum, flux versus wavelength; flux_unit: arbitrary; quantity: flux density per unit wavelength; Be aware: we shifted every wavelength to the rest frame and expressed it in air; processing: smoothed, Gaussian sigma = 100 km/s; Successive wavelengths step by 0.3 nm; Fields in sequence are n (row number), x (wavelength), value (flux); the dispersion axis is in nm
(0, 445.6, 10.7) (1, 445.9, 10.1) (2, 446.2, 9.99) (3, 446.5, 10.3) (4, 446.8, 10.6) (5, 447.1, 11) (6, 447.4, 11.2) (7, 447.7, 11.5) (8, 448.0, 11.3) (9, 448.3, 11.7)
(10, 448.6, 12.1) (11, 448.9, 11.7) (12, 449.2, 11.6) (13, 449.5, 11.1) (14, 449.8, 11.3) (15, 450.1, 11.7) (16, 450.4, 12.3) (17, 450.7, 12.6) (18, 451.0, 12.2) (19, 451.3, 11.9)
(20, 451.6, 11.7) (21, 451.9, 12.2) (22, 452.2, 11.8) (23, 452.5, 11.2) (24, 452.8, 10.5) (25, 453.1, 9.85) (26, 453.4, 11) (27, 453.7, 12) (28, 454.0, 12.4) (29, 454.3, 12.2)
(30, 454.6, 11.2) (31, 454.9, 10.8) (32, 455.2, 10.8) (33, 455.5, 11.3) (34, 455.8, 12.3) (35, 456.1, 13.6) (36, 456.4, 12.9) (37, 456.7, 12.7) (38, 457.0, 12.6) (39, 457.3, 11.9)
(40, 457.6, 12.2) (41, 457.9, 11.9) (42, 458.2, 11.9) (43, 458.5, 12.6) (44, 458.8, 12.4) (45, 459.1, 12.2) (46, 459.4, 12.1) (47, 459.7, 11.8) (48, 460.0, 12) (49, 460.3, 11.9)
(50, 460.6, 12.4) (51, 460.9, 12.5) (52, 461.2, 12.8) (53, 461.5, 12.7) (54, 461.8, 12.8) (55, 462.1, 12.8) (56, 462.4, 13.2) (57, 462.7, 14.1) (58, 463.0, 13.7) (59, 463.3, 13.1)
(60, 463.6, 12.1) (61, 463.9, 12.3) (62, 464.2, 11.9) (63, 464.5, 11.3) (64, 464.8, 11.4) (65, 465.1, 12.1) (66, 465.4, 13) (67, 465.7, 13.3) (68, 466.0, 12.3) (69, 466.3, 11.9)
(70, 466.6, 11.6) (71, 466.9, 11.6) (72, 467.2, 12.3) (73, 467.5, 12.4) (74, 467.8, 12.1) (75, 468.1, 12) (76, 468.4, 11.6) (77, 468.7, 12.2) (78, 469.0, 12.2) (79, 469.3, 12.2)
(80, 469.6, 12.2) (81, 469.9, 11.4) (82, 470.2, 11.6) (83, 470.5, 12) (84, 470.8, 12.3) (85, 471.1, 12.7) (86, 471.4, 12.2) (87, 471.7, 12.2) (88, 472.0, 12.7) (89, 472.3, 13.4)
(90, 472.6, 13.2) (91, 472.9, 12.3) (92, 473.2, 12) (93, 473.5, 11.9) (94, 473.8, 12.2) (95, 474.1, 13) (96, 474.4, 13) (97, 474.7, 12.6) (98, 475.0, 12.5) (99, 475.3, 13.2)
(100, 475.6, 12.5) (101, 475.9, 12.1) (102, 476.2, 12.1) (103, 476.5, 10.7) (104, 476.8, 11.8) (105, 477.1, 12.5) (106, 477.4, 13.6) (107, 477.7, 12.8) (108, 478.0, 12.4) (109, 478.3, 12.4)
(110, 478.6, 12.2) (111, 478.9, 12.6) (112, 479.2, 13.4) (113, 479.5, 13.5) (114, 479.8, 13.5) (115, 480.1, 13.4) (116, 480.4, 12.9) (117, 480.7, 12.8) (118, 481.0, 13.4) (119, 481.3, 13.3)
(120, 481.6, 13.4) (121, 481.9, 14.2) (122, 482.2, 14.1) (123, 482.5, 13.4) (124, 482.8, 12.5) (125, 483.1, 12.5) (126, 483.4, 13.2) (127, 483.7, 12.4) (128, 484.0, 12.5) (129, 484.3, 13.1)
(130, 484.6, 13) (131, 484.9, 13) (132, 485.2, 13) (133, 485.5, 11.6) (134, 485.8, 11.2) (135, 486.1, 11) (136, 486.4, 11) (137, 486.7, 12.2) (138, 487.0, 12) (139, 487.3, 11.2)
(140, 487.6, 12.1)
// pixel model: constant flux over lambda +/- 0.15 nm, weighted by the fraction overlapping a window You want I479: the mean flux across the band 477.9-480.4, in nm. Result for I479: 12.9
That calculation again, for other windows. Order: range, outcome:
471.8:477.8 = 12.5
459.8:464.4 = 12.7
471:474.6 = 12.6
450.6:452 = 12.1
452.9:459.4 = 11.9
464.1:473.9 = 12.2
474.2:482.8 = 12.9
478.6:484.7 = 13.1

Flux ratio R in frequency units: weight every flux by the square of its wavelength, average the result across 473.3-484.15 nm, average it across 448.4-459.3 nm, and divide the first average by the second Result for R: 1.20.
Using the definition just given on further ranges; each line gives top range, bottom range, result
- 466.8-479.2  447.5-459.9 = 1.13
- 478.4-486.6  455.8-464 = 1.12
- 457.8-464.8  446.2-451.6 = 1.14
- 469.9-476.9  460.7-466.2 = 1.02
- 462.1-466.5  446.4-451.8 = 1.16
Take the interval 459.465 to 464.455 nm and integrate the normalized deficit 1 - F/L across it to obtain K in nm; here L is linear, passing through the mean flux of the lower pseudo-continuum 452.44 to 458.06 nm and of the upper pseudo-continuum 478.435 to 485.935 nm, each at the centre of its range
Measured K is -0.22 nm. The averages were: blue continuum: 11.8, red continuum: 13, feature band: 12.6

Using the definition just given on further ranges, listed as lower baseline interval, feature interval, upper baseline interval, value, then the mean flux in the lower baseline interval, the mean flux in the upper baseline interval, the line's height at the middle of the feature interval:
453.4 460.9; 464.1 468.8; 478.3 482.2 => 0.18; 12.1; 13.2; 12.5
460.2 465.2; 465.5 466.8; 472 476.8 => 0.02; 12.5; 12.4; 12.5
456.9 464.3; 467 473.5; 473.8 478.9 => 0.12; 12.5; 12.5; 12.5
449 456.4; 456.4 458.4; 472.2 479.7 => -0.07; 11.7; 12.6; 11.9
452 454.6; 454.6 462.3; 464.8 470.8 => -0.39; 11.4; 12.1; 11.6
